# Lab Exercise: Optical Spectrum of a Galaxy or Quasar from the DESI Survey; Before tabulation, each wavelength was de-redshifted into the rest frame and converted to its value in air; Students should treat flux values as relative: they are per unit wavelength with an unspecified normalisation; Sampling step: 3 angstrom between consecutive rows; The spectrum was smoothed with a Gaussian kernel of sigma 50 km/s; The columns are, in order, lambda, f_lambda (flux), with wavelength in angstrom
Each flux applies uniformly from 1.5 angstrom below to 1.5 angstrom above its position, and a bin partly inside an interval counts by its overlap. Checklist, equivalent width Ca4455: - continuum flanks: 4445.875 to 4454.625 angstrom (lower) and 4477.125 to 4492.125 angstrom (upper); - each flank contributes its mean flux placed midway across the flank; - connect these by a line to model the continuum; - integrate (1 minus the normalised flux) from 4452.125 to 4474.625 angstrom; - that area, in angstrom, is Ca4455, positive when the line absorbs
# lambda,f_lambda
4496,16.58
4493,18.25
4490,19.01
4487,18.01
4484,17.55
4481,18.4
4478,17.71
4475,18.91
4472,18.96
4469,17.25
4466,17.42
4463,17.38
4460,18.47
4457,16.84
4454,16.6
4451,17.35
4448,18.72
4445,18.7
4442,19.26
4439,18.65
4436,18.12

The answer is 0.3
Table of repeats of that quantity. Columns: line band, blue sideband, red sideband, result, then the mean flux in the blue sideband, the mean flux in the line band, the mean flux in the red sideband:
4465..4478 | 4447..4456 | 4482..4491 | -0.2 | 17.5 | 18.1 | 18.2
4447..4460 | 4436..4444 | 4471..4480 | 0.9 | 18.8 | 17.5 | 18.5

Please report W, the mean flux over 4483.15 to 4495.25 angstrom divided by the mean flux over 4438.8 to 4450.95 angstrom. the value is 0.97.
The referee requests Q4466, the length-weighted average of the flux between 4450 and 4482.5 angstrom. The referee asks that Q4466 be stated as 17.8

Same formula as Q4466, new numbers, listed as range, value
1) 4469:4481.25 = 18.4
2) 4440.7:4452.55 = 18.5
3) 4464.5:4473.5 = 17.9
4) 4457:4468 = 17.6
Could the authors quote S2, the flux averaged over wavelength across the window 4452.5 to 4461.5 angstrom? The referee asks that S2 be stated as 17.3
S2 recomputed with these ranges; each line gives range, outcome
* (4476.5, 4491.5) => 18.1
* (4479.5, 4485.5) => 18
